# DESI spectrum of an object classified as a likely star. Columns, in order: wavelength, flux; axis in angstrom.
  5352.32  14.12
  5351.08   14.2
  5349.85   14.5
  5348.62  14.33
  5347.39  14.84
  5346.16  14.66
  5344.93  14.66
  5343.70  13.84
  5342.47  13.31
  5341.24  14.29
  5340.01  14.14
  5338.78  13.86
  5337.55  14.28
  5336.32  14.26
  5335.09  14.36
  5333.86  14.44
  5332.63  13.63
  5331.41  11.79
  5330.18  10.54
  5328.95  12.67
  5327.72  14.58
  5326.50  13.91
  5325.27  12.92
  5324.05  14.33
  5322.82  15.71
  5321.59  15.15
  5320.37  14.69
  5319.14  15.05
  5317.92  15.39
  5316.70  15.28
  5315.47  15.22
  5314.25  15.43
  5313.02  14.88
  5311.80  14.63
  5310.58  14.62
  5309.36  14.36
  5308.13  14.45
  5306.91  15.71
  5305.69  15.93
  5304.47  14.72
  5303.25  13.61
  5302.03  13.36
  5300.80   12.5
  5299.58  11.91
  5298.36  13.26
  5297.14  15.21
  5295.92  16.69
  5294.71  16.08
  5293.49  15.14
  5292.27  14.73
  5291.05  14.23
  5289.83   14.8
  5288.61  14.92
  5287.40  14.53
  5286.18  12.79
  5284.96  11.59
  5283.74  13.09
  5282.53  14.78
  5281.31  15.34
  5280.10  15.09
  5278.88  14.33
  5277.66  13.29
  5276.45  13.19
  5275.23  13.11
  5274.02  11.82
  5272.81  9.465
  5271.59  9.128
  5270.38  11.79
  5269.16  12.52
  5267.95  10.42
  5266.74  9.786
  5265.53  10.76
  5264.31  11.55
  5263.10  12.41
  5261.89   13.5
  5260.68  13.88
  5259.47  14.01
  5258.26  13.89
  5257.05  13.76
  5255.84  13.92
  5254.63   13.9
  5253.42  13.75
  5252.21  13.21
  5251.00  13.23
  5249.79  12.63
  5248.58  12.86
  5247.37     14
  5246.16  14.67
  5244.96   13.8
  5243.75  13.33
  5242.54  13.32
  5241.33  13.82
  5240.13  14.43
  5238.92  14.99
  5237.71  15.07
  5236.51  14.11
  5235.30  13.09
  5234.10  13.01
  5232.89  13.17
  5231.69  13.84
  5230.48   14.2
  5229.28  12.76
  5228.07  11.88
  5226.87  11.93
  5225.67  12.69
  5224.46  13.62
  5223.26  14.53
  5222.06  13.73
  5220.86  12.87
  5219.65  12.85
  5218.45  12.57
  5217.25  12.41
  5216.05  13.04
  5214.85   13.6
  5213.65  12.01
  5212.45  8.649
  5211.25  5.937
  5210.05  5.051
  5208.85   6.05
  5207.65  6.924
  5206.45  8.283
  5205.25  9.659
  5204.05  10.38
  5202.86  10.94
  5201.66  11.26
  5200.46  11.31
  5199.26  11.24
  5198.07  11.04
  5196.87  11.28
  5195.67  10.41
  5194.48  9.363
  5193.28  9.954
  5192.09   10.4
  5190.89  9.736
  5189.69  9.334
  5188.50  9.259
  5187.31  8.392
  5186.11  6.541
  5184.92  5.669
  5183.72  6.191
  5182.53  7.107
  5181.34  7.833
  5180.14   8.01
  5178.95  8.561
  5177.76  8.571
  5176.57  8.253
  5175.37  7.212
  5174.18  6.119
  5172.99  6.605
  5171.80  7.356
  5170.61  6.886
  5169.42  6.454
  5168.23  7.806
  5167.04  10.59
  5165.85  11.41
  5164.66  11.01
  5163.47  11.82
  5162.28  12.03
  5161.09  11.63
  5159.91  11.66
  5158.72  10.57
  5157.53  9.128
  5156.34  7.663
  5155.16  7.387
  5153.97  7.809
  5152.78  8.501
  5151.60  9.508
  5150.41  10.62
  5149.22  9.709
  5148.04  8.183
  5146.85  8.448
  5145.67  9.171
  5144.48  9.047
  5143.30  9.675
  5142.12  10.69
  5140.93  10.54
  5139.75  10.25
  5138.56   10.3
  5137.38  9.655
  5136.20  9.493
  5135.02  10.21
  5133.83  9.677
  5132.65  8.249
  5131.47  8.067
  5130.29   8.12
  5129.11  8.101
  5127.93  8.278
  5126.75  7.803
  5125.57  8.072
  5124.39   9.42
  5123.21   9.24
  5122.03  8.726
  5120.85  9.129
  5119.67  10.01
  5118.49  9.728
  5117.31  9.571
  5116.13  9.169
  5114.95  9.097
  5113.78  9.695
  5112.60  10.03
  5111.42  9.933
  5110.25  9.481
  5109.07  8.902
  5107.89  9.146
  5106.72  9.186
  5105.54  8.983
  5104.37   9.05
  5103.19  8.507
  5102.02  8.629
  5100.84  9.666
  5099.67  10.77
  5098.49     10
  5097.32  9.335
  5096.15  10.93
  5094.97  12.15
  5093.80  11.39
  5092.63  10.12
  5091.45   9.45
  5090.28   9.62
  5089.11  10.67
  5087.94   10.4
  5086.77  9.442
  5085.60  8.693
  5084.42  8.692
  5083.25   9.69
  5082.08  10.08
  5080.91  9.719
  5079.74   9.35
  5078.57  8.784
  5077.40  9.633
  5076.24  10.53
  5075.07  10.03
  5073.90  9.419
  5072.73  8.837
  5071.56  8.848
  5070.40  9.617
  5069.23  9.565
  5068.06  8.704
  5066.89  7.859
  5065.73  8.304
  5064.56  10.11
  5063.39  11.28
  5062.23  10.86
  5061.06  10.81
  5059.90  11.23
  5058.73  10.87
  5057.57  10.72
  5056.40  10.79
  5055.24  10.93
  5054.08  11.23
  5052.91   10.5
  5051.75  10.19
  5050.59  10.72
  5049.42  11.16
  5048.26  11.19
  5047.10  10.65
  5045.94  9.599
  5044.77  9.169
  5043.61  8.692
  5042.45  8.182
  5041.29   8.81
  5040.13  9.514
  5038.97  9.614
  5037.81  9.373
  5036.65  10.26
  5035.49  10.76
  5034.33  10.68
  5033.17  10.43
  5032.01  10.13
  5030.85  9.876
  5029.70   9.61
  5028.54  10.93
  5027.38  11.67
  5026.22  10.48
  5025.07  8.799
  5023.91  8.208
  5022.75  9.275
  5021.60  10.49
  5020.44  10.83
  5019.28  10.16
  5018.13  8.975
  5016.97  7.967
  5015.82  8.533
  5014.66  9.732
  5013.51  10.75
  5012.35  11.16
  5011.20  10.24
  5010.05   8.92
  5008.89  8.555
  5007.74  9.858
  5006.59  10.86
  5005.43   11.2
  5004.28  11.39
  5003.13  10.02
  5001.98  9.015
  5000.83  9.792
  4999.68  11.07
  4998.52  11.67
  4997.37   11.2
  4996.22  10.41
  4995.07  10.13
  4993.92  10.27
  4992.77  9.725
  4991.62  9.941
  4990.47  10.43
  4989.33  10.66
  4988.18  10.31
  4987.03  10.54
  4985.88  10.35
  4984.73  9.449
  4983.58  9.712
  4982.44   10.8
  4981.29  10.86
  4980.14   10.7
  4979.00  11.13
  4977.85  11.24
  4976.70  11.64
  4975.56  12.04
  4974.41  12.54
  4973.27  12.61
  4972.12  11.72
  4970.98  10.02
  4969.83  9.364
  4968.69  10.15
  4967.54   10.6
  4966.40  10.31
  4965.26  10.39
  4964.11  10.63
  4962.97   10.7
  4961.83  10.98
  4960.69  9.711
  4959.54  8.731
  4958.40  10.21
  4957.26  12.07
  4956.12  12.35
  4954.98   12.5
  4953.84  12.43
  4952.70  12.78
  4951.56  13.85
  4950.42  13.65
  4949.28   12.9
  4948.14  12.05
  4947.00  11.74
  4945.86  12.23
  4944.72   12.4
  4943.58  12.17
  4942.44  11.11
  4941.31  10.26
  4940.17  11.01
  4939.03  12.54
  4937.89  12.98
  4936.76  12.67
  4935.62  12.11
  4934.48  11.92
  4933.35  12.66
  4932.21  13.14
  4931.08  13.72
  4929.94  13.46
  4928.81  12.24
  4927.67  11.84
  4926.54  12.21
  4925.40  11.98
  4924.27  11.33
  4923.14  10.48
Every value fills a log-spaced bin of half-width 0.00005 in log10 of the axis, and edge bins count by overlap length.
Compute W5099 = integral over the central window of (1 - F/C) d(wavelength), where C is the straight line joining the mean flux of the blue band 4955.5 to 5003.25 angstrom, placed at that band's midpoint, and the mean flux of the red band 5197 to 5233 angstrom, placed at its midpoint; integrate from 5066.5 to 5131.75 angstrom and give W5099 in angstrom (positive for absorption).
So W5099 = 9.2 angstrom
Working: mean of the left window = 10.6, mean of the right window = 11.3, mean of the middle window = 9.4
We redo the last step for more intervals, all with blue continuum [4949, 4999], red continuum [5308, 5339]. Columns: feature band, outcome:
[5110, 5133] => 6.3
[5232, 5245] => -0.4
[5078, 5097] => 3.3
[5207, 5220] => 3.3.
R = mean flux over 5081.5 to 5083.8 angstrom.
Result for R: 9.89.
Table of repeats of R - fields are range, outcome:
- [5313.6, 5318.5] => 15.3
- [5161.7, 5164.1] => 11.9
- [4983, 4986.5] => 9.85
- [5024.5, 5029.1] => 10.5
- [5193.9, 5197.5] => 10.4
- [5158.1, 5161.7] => 11.3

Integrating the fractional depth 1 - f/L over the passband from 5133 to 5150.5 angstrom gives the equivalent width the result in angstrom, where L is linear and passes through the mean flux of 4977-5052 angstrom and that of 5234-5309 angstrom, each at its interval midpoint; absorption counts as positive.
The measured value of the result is 3.2 angstrom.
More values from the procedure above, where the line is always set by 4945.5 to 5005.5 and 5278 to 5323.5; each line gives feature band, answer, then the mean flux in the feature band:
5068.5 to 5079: 2.26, 9.48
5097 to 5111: 3.49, 9.31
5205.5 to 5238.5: 4.68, 11.8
